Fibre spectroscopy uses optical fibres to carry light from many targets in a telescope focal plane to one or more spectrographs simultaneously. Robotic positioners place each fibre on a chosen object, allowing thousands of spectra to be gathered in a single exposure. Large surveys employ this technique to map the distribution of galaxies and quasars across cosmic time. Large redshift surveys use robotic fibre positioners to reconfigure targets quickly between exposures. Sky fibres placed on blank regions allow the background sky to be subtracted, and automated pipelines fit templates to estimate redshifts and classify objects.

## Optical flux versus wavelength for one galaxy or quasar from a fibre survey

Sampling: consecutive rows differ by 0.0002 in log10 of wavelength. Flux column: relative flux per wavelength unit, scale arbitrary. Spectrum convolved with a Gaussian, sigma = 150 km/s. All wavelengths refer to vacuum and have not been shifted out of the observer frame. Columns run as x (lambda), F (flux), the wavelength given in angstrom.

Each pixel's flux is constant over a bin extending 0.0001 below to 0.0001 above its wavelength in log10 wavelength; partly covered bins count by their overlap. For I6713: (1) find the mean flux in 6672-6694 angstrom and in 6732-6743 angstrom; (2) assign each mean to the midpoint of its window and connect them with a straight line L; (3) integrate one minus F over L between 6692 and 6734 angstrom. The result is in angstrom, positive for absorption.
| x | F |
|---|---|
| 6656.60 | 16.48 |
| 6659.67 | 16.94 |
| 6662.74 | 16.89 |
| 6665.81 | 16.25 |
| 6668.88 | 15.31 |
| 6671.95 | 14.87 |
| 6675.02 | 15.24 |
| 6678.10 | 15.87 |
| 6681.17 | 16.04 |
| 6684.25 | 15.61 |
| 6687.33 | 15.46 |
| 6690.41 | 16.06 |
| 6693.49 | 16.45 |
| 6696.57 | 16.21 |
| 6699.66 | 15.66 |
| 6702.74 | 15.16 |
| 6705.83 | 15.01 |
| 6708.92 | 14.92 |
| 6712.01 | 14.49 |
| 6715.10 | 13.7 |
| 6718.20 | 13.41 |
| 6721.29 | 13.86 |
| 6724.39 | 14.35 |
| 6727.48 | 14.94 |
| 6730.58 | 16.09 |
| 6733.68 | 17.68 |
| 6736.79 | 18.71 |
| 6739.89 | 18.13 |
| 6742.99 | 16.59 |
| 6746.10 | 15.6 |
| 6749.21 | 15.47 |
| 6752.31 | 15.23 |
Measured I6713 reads 4.60 angstrom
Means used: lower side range 15.7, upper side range 17.9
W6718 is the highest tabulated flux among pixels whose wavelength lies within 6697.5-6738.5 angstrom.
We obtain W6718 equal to 18.71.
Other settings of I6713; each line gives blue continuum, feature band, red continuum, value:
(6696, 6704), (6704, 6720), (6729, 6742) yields 1.9 angstrom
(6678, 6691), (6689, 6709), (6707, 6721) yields -1.0 angstrom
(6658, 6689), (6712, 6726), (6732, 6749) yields 2.4 angstrom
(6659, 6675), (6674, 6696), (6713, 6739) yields -0.1 angstrom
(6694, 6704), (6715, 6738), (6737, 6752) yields 1.2 angstrom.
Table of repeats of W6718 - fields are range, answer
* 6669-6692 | 16.06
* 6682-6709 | 16.45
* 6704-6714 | 15.01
